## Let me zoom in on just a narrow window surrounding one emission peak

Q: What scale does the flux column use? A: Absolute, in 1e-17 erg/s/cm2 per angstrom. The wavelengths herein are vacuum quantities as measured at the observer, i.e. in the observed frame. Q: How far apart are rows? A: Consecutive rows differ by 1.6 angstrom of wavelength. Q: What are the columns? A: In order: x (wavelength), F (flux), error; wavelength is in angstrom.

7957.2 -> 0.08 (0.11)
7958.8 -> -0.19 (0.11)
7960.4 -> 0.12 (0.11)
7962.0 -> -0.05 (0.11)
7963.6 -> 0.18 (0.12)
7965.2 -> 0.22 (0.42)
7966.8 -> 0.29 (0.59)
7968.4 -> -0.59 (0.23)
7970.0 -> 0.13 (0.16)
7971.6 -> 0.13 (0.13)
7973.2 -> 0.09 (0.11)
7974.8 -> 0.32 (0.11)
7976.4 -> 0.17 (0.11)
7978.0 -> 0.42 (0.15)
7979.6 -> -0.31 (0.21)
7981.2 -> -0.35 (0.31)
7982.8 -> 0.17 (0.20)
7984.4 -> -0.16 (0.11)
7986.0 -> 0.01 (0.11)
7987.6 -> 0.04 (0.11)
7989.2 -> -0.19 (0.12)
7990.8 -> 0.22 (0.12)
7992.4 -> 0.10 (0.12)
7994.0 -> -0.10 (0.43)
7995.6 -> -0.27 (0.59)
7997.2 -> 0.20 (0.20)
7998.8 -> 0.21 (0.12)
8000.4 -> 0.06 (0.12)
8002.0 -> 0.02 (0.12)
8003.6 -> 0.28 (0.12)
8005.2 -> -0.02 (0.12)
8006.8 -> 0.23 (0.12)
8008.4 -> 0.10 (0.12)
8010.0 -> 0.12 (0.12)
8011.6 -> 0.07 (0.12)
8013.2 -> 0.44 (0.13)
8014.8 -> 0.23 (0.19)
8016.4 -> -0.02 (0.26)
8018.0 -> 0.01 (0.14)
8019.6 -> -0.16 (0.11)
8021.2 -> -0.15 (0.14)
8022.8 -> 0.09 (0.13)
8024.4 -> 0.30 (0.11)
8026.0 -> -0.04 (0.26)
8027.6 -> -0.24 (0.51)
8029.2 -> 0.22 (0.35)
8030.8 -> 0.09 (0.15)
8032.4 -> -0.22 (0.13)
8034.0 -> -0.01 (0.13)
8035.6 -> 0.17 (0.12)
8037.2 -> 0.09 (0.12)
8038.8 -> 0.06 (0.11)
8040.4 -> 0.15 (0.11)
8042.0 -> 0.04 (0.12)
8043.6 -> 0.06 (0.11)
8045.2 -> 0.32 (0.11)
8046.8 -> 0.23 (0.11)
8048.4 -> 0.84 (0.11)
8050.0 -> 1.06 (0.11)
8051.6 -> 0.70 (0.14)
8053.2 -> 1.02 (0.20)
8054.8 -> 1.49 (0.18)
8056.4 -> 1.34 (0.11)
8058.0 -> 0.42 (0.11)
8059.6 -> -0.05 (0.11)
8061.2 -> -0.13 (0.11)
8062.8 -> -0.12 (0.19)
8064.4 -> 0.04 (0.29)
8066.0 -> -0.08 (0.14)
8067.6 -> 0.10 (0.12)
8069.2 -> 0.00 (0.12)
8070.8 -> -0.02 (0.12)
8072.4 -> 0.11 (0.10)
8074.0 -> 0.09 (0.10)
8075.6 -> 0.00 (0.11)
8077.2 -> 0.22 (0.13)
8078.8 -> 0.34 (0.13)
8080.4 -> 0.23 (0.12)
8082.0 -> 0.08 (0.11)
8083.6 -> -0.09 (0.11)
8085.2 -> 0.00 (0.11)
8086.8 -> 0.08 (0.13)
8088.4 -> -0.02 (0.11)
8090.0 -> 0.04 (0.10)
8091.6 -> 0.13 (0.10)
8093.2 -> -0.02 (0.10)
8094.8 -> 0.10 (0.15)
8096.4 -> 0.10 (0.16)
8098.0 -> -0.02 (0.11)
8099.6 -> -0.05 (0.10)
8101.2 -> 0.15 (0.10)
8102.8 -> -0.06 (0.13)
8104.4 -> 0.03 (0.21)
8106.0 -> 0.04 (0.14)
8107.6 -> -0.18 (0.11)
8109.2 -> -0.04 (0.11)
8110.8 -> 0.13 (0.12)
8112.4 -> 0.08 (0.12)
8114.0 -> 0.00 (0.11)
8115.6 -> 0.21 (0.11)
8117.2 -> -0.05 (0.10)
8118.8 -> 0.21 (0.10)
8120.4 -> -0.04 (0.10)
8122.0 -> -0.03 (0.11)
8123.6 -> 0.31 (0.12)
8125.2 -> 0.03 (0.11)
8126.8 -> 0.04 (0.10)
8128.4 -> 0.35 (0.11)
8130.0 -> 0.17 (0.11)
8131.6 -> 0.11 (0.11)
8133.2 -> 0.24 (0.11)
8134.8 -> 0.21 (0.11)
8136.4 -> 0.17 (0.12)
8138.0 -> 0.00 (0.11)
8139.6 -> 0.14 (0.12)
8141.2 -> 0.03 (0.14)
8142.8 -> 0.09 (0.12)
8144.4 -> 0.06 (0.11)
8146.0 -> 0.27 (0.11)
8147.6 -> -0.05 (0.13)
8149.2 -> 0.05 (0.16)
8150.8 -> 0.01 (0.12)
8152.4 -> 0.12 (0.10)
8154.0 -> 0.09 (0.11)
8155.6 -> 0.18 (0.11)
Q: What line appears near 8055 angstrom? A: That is [O II] 3727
